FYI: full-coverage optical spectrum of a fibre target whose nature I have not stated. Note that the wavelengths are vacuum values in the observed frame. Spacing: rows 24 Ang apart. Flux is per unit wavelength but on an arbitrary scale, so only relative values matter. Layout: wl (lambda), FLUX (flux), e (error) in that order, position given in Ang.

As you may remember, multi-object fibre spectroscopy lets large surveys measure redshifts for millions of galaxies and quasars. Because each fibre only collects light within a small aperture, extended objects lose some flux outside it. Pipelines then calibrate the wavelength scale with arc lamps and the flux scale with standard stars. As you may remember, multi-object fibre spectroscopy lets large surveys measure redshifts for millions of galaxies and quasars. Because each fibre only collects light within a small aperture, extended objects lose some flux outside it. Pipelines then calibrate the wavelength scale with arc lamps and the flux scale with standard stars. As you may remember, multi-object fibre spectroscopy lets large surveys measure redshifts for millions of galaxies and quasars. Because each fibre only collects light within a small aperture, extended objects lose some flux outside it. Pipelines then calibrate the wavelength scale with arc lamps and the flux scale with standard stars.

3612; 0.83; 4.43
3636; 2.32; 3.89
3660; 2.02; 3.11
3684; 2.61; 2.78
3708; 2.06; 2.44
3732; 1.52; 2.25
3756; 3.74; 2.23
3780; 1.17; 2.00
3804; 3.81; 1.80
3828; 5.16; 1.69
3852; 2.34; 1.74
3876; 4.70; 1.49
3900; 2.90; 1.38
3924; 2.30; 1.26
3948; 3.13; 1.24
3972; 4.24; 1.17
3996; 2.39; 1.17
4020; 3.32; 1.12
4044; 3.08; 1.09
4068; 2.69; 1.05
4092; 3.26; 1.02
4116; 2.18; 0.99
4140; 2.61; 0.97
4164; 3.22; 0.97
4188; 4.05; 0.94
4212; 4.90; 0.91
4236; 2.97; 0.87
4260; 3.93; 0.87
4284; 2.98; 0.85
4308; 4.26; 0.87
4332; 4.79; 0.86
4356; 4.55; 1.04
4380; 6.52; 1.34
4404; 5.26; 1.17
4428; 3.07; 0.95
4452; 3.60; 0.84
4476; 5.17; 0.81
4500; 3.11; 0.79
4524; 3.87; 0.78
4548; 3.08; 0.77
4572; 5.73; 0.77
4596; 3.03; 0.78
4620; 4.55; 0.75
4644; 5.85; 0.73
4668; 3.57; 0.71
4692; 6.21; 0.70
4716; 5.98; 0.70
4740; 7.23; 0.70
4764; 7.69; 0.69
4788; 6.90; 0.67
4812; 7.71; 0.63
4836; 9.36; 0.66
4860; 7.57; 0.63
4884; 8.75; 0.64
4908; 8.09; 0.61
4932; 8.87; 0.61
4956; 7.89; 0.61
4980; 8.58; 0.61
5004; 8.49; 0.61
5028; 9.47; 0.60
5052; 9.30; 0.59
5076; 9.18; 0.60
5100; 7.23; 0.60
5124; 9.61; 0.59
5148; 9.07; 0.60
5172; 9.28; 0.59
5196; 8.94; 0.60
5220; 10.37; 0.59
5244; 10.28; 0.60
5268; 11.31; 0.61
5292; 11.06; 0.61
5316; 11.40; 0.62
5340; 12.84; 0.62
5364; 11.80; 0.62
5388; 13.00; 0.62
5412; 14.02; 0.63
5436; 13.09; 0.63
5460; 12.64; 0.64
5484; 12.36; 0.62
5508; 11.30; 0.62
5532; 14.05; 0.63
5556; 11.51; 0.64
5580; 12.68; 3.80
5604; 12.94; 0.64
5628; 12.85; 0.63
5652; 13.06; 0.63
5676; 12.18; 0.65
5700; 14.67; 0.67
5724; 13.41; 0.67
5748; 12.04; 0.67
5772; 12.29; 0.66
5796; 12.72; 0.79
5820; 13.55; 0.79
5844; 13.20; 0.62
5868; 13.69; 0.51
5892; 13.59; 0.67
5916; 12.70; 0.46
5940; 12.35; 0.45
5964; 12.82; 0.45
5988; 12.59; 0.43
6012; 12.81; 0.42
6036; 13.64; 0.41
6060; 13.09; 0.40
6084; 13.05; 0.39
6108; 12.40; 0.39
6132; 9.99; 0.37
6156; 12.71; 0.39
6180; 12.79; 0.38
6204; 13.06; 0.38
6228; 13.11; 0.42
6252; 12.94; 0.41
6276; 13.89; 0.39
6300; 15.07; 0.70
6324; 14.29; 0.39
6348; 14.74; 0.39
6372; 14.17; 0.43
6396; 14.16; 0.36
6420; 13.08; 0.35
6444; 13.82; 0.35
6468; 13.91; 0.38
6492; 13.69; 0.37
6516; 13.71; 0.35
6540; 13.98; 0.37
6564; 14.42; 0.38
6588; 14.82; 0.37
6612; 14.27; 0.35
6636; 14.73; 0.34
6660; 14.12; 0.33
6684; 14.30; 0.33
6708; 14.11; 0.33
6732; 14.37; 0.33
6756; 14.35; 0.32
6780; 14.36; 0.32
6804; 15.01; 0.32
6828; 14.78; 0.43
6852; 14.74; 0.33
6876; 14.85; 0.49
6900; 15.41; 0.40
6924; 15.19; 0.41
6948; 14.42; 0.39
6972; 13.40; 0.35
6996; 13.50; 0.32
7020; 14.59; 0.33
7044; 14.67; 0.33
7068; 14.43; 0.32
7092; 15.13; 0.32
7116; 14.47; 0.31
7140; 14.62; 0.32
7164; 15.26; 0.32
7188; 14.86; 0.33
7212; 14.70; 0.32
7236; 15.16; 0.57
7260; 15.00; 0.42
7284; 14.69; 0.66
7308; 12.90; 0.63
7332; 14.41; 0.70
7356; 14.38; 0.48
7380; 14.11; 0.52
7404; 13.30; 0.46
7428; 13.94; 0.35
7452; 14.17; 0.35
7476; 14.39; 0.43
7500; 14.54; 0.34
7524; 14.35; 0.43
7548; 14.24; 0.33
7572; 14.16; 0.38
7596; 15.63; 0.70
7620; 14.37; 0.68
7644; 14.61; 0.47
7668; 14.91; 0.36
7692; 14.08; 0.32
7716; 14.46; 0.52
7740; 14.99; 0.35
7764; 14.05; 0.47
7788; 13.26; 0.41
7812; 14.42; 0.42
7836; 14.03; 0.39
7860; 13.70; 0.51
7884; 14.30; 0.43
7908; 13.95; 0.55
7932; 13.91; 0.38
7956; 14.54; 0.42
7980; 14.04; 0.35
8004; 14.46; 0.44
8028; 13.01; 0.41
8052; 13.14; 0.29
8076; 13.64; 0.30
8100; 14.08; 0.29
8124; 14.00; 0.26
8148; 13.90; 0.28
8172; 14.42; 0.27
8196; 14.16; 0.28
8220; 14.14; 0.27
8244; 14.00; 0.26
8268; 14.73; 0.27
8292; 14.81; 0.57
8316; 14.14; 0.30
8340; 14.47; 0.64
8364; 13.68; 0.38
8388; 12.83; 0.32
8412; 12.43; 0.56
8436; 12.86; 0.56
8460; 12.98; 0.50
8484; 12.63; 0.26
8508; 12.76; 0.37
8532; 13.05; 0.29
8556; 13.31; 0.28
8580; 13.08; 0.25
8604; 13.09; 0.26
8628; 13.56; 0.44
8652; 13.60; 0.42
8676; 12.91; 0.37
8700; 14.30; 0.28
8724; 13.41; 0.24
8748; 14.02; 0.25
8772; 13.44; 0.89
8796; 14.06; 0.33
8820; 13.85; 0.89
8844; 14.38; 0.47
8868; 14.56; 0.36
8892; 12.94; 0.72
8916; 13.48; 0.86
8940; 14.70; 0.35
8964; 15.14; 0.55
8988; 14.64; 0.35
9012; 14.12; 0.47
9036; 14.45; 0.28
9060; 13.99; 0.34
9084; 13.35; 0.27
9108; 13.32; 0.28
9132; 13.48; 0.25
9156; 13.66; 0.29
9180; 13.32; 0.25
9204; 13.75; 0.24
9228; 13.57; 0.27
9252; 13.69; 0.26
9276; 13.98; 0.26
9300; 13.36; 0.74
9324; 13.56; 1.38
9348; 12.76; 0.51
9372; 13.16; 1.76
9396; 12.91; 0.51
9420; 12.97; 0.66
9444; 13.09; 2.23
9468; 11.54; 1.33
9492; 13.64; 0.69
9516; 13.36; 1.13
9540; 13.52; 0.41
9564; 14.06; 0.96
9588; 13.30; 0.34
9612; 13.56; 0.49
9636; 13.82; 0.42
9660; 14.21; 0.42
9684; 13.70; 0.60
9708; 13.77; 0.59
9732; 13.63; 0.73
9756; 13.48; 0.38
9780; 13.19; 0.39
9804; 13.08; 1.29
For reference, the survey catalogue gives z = 0.18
